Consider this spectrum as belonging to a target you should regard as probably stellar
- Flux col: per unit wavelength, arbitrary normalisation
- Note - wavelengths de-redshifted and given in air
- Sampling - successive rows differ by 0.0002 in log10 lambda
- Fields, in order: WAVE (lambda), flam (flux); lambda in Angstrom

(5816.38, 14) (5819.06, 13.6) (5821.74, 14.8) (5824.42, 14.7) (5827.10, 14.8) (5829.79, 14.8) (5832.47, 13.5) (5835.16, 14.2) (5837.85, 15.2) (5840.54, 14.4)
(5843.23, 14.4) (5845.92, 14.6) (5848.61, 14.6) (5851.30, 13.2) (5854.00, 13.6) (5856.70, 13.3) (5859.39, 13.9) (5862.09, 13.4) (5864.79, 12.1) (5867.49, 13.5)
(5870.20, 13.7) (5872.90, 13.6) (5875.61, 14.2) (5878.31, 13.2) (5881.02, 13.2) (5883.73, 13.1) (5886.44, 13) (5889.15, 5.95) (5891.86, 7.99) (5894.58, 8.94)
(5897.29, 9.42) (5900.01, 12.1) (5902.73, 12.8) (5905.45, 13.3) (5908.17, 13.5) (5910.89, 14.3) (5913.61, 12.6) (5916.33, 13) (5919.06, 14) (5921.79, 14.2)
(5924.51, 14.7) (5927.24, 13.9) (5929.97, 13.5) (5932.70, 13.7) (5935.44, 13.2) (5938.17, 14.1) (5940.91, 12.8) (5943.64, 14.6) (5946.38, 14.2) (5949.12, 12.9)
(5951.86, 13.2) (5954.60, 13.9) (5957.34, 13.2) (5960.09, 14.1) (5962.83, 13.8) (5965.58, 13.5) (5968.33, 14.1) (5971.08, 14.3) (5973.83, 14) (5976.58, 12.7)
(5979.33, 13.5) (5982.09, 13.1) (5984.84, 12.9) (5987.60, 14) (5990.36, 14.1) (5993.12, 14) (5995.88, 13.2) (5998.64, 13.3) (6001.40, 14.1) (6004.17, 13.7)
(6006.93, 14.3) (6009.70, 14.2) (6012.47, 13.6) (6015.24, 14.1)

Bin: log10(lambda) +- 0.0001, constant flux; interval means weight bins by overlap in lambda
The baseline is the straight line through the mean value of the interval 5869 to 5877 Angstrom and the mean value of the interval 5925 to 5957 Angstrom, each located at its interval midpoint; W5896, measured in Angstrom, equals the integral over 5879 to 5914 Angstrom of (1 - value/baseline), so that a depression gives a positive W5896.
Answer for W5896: 5.6 Angstrom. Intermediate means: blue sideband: 13.8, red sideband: 13.7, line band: 11.6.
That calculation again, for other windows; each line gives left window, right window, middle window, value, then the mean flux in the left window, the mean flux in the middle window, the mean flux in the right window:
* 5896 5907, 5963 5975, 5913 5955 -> -2.5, 11.9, 13.7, 14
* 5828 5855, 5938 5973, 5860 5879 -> 1.0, 14.3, 13.4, 13.7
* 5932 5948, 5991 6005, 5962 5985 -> 0.2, 13.8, 13.6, 13.7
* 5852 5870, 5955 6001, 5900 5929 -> -0.2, 13.3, 13.6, 13.6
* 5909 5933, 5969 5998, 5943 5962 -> 0.0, 13.8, 13.7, 13.6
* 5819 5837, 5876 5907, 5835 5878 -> -2.8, 14.4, 13.8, 11.3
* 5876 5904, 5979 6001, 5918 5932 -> -2.5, 11.1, 14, 13.5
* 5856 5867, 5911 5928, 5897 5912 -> 0.9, 13.2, 12.8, 13.8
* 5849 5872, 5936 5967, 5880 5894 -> 3.1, 13.4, 10.5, 13.7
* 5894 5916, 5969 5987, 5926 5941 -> -1.0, 12.3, 13.6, 13.5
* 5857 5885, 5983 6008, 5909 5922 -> -0.1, 13.4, 13.6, 13.7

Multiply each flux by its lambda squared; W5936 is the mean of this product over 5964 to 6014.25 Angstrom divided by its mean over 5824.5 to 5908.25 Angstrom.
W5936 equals 1.10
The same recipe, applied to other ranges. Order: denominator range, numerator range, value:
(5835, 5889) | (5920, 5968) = 1.04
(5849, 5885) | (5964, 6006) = 1.06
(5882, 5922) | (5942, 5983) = 1.18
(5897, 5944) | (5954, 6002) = 1.04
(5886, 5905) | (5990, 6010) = 1.43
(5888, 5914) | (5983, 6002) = 1.27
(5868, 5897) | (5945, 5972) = 1.21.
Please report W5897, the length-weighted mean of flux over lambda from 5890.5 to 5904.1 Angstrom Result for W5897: 10.2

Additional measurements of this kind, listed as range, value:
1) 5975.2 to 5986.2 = 13.1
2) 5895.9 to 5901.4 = 10.8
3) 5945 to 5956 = 13.6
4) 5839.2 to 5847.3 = 14.5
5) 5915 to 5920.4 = 13.5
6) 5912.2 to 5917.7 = 12.8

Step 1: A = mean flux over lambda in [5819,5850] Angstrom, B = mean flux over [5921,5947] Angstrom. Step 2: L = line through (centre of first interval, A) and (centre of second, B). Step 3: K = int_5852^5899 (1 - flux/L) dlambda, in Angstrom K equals 7.0 Angstrom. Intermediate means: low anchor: 14.5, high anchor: 13.9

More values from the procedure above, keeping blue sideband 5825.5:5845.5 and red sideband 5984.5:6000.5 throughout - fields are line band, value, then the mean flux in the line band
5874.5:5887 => 0.78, 13.3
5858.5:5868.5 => 0.80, 13.2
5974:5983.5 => 0.35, 13.2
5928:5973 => 0.54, 13.7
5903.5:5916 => 0.64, 13.4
